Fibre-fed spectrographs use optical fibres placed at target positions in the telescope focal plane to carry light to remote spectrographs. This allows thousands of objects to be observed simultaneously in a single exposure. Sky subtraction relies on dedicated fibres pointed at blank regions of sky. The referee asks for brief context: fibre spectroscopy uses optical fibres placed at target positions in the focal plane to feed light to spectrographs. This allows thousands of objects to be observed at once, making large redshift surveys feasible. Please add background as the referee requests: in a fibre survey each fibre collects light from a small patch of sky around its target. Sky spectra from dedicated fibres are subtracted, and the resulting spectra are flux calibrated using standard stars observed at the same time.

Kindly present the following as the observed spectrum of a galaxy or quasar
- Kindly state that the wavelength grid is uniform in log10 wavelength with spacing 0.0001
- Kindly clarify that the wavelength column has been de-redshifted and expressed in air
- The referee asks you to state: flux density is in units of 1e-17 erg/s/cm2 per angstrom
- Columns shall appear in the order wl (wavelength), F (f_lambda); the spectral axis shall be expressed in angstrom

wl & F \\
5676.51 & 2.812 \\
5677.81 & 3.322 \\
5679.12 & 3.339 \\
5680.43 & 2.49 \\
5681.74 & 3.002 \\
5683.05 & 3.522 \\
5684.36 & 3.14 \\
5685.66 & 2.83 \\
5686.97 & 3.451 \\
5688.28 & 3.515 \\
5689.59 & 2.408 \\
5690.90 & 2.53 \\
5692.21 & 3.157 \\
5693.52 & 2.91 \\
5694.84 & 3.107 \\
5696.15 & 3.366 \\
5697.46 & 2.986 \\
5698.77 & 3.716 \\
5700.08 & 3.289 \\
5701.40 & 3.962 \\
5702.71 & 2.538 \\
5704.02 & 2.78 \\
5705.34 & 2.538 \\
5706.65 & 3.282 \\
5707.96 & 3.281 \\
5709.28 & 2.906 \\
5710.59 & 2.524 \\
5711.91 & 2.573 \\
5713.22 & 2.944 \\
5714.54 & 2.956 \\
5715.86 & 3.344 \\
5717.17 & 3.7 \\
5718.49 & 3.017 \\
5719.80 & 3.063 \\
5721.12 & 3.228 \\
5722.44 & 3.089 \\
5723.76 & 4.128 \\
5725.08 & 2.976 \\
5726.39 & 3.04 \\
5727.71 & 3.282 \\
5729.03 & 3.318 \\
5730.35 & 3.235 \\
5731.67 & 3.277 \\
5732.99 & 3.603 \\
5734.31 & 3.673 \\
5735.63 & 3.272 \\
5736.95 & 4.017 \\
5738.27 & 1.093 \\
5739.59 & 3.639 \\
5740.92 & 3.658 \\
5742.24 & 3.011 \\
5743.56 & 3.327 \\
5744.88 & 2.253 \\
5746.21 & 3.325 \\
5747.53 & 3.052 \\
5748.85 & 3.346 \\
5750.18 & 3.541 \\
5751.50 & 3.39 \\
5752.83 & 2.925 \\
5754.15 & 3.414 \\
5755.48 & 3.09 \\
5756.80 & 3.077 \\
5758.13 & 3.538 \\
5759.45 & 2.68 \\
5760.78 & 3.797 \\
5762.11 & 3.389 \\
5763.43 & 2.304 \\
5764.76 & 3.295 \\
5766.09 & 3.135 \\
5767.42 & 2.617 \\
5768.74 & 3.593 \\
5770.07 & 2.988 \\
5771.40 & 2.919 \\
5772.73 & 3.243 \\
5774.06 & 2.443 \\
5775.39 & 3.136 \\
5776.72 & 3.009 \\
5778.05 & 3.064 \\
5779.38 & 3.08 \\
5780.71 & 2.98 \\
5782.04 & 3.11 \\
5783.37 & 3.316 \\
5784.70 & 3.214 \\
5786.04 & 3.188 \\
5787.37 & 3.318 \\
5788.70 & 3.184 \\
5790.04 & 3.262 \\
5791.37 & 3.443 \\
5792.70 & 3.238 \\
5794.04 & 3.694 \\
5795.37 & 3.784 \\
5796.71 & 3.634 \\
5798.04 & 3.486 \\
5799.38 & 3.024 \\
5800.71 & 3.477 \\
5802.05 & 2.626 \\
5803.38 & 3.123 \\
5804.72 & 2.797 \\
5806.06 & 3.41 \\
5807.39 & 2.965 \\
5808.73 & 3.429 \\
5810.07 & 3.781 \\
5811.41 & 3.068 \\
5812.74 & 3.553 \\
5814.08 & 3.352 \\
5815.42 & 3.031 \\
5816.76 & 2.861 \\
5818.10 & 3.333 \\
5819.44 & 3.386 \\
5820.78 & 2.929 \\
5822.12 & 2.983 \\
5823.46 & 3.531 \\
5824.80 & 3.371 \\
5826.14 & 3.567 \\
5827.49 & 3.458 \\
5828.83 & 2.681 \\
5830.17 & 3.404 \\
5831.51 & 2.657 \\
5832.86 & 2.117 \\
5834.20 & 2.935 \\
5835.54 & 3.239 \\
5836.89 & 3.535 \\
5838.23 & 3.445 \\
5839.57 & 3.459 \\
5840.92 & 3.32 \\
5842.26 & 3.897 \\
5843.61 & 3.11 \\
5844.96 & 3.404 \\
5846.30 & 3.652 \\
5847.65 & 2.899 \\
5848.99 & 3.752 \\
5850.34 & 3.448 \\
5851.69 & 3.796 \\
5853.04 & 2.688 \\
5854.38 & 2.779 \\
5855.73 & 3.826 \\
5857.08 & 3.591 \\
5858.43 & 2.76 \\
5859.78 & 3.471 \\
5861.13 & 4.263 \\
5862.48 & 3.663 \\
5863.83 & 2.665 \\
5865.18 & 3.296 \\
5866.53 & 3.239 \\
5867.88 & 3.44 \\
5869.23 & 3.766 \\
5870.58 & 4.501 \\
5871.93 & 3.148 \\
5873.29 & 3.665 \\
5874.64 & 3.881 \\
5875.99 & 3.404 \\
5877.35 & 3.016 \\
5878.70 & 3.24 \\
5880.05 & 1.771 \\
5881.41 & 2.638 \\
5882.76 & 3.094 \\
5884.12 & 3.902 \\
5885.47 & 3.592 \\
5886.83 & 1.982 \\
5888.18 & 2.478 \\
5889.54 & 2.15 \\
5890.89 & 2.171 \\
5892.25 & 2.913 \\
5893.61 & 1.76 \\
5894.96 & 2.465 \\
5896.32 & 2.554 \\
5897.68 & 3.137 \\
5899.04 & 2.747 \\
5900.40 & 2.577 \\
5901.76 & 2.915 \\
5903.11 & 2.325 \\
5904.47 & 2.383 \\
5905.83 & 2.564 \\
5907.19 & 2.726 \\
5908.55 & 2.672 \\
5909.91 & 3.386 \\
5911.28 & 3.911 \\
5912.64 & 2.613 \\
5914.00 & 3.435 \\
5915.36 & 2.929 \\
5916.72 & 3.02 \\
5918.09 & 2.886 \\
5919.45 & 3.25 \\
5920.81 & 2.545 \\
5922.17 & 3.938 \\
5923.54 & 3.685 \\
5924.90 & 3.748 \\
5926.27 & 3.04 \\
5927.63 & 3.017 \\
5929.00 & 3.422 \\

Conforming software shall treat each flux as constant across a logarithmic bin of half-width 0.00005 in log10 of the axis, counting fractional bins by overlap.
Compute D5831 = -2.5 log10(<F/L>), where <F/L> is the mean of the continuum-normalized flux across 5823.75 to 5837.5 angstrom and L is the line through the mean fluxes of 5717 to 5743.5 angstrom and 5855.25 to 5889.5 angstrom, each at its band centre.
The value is 0.054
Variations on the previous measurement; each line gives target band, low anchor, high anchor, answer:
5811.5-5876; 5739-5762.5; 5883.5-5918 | -0.13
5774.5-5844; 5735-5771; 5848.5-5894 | -0.02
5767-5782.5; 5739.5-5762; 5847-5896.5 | 0.07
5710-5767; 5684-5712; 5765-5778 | -0.05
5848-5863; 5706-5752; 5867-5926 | -0.13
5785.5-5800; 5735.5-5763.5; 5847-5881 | -0.05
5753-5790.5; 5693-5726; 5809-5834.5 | 0.01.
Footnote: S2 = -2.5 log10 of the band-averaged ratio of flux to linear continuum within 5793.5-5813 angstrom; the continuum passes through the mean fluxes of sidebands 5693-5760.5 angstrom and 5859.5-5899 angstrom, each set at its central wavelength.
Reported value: -0.07 mag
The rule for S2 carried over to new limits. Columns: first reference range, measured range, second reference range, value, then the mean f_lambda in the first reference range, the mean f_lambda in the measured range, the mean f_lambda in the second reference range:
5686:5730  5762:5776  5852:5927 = 0.04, 3.12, 2.99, 3.06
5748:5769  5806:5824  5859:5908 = -0.05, 3.19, 3.25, 2.98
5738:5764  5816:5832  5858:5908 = -0.05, 3.13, 3.19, 2.98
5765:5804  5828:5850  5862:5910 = -0.06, 3.19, 3.23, 2.93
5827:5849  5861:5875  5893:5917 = -0.18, 3.22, 3.56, 2.78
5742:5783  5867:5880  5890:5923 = -0.20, 3.1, 3.47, 2.83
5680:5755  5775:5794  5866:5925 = -0.04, 3.14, 3.2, 3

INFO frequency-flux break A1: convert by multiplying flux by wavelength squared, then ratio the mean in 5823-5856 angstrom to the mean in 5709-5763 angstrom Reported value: 1.06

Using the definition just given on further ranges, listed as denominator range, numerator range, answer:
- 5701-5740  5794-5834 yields 1.06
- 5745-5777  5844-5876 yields 1.15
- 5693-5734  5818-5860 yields 1.08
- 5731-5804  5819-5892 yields 1.04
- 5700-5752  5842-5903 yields 1.04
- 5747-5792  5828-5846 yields 1.03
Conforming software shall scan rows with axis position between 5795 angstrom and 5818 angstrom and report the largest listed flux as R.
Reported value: 3.784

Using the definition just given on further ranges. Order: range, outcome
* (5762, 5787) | 3.593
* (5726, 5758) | 4.017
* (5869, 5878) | 4.501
